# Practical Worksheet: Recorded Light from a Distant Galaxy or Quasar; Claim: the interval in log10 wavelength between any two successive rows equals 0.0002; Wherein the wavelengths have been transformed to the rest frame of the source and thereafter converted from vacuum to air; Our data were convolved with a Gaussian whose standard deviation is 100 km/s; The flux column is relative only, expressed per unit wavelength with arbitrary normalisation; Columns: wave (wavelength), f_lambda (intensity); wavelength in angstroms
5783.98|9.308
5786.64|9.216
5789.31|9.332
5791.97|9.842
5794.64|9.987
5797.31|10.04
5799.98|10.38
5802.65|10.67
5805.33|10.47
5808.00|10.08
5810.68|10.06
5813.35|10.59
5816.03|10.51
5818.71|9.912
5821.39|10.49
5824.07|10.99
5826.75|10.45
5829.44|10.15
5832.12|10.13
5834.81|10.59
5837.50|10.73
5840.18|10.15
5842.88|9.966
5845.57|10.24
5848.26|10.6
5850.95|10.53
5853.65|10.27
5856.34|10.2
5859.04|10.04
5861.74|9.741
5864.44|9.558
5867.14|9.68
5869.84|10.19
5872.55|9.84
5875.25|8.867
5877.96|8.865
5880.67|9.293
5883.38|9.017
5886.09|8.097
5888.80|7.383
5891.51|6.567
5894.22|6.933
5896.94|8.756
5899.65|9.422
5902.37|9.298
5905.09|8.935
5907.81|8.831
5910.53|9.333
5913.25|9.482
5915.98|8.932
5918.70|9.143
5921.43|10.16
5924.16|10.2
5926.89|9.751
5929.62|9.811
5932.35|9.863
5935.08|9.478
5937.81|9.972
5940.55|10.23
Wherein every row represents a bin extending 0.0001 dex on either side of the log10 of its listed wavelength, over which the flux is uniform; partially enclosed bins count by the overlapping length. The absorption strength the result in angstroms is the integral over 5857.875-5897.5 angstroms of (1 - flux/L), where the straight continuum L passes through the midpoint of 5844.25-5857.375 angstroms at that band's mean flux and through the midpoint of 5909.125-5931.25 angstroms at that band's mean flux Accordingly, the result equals 4.9 angstroms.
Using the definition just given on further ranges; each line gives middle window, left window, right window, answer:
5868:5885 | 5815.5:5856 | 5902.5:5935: 1.0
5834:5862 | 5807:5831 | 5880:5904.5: -2.2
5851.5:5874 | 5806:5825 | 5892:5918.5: -0.9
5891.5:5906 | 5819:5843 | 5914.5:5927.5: 2.0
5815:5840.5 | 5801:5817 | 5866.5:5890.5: -1.1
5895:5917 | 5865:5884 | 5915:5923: 0.9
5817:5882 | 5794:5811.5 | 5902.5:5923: -1.5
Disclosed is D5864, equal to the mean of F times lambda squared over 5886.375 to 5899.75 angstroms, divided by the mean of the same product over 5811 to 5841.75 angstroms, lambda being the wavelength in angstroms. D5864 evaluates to 0.8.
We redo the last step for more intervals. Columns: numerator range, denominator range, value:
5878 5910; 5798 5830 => 0.84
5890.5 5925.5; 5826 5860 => 0.89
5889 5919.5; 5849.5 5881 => 0.90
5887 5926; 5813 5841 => 0.87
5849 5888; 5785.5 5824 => 0.96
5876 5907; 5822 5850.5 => 0.83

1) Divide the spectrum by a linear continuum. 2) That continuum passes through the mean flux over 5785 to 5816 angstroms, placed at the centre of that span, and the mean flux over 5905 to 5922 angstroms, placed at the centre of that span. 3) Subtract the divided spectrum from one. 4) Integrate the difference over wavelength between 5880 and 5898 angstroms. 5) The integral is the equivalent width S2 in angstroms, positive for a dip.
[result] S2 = 2.8 angstroms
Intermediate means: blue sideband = 10.1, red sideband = 9.24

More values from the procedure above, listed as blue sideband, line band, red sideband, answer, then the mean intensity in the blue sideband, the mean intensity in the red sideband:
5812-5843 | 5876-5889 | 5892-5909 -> 0.6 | 10.4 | 8.59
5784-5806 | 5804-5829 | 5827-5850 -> -0.6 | 9.94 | 10.3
